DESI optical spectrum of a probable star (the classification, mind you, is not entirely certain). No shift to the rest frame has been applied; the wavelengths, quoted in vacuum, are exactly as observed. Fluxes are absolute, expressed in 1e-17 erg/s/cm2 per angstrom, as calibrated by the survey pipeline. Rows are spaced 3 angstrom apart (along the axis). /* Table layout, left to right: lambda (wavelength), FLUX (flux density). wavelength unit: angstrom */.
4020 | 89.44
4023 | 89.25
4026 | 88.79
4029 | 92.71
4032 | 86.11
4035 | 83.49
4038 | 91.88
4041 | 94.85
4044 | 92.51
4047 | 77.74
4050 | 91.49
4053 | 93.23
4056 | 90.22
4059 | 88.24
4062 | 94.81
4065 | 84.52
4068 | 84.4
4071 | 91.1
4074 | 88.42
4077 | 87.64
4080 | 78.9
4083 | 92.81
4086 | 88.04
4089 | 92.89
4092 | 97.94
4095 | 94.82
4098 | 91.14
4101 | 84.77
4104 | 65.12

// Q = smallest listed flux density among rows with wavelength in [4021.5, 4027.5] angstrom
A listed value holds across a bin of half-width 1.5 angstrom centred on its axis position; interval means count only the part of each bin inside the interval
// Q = 88.79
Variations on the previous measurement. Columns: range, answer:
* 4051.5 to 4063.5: 88.24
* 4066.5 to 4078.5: 84.4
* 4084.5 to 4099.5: 88.04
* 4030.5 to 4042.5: 83.49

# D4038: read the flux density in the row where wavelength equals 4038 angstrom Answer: 91.88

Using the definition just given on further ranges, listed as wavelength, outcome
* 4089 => 92.89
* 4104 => 65.12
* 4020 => 89.44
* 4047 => 77.74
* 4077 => 87.64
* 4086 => 88.04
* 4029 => 92.71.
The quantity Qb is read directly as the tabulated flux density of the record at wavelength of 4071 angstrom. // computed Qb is 91.1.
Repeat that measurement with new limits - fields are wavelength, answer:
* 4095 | 94.82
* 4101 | 84.77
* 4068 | 84.4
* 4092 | 97.94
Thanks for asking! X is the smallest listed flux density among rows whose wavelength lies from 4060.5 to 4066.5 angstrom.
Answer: 84.52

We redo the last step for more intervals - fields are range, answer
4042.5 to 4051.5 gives 77.74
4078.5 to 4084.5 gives 78.9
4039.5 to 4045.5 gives 92.51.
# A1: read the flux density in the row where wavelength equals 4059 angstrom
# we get 88.24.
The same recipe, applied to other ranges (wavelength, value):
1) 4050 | 91.49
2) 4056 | 90.22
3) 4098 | 91.14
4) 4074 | 88.42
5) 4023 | 89.25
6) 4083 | 92.81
